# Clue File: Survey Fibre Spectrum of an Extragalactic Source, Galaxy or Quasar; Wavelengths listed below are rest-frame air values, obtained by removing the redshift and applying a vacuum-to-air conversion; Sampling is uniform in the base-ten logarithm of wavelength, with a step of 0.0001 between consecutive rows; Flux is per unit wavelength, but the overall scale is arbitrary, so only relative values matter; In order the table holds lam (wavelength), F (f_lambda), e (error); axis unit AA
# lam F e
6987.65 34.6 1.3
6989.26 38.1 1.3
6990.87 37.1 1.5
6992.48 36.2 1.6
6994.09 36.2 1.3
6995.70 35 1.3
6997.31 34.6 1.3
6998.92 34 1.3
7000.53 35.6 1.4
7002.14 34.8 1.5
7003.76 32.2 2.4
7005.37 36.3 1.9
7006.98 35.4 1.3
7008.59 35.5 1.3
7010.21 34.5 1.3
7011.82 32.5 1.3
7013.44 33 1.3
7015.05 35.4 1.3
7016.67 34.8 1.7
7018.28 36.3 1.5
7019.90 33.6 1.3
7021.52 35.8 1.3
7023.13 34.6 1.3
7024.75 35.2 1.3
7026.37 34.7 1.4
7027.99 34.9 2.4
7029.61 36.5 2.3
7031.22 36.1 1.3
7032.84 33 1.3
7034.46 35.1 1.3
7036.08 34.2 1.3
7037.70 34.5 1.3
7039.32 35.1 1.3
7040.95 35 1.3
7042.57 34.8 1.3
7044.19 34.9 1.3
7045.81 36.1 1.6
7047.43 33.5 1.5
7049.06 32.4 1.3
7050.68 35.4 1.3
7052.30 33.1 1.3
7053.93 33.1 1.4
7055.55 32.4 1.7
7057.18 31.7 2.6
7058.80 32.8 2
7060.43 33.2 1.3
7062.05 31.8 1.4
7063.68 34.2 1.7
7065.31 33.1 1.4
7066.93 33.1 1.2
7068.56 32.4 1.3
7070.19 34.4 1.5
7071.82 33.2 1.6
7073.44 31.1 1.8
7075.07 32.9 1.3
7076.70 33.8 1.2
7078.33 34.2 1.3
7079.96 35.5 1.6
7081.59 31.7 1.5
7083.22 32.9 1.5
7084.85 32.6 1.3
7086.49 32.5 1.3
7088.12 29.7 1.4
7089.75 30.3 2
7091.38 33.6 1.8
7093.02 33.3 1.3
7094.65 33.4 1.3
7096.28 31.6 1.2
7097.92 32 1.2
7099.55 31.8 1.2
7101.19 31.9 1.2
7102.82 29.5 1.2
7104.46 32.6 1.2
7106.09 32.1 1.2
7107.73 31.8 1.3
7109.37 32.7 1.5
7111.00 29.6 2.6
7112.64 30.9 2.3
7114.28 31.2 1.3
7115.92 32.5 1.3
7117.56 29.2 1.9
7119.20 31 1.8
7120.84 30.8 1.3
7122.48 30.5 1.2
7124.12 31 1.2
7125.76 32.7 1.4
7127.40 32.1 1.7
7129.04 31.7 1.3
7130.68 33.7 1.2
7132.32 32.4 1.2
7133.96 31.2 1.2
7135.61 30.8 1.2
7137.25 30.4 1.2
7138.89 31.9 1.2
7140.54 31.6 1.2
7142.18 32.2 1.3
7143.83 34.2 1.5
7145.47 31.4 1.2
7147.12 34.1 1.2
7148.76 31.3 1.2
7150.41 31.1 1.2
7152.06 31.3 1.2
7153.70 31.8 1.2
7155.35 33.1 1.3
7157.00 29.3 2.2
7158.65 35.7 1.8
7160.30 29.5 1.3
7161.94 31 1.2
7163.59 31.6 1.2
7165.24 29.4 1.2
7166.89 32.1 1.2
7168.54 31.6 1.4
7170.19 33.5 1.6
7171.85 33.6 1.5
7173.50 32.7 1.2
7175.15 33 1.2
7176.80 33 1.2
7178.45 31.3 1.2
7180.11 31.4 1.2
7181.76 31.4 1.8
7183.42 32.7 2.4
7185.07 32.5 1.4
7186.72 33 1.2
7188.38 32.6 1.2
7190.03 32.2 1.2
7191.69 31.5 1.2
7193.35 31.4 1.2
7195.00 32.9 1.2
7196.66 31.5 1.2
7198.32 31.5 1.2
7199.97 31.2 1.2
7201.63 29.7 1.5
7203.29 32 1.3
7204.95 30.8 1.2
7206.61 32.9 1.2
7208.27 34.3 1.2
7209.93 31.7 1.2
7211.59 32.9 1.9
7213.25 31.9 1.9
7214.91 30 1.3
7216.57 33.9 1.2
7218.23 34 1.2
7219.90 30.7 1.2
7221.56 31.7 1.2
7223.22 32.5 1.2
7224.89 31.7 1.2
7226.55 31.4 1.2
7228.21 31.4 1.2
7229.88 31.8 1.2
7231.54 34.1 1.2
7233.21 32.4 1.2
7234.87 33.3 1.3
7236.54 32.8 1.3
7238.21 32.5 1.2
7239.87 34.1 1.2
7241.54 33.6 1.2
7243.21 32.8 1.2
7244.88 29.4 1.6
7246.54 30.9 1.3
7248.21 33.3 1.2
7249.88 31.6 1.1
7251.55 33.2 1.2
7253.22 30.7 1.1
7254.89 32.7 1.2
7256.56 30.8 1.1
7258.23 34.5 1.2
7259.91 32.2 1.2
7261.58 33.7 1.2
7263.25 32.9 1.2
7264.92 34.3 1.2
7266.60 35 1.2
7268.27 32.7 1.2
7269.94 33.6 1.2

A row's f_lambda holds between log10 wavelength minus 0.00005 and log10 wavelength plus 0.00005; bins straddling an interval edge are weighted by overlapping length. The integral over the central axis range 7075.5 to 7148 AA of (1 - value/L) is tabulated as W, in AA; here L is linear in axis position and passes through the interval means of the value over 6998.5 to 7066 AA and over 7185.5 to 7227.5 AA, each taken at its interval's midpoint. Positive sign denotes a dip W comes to 2.8 AA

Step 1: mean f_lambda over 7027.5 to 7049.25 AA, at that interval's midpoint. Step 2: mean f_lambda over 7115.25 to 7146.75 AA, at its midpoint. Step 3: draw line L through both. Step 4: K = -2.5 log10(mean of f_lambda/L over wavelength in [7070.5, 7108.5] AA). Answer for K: 0.02 mag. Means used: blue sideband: 34.8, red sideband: 31.7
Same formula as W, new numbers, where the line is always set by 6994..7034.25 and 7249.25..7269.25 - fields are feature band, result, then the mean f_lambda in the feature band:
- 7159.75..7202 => 2.04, 31.9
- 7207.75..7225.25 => 0.49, 32.3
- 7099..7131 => 2.43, 31.4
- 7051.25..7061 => 0.48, 32.8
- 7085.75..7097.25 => 0.72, 32.1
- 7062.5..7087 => 0.83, 33.2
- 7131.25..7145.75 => 0.85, 31.8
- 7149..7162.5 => 0.84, 31.6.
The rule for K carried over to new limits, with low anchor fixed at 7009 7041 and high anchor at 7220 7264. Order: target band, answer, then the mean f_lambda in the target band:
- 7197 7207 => 0.051 mag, 31.3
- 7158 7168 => 0.058 mag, 31.5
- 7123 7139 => 0.060 mag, 31.8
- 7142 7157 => 0.042 mag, 32.1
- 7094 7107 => 0.068 mag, 31.8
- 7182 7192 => 0.019 mag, 32.4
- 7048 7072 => 0.041 mag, 33.1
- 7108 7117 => 0.082 mag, 31.3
